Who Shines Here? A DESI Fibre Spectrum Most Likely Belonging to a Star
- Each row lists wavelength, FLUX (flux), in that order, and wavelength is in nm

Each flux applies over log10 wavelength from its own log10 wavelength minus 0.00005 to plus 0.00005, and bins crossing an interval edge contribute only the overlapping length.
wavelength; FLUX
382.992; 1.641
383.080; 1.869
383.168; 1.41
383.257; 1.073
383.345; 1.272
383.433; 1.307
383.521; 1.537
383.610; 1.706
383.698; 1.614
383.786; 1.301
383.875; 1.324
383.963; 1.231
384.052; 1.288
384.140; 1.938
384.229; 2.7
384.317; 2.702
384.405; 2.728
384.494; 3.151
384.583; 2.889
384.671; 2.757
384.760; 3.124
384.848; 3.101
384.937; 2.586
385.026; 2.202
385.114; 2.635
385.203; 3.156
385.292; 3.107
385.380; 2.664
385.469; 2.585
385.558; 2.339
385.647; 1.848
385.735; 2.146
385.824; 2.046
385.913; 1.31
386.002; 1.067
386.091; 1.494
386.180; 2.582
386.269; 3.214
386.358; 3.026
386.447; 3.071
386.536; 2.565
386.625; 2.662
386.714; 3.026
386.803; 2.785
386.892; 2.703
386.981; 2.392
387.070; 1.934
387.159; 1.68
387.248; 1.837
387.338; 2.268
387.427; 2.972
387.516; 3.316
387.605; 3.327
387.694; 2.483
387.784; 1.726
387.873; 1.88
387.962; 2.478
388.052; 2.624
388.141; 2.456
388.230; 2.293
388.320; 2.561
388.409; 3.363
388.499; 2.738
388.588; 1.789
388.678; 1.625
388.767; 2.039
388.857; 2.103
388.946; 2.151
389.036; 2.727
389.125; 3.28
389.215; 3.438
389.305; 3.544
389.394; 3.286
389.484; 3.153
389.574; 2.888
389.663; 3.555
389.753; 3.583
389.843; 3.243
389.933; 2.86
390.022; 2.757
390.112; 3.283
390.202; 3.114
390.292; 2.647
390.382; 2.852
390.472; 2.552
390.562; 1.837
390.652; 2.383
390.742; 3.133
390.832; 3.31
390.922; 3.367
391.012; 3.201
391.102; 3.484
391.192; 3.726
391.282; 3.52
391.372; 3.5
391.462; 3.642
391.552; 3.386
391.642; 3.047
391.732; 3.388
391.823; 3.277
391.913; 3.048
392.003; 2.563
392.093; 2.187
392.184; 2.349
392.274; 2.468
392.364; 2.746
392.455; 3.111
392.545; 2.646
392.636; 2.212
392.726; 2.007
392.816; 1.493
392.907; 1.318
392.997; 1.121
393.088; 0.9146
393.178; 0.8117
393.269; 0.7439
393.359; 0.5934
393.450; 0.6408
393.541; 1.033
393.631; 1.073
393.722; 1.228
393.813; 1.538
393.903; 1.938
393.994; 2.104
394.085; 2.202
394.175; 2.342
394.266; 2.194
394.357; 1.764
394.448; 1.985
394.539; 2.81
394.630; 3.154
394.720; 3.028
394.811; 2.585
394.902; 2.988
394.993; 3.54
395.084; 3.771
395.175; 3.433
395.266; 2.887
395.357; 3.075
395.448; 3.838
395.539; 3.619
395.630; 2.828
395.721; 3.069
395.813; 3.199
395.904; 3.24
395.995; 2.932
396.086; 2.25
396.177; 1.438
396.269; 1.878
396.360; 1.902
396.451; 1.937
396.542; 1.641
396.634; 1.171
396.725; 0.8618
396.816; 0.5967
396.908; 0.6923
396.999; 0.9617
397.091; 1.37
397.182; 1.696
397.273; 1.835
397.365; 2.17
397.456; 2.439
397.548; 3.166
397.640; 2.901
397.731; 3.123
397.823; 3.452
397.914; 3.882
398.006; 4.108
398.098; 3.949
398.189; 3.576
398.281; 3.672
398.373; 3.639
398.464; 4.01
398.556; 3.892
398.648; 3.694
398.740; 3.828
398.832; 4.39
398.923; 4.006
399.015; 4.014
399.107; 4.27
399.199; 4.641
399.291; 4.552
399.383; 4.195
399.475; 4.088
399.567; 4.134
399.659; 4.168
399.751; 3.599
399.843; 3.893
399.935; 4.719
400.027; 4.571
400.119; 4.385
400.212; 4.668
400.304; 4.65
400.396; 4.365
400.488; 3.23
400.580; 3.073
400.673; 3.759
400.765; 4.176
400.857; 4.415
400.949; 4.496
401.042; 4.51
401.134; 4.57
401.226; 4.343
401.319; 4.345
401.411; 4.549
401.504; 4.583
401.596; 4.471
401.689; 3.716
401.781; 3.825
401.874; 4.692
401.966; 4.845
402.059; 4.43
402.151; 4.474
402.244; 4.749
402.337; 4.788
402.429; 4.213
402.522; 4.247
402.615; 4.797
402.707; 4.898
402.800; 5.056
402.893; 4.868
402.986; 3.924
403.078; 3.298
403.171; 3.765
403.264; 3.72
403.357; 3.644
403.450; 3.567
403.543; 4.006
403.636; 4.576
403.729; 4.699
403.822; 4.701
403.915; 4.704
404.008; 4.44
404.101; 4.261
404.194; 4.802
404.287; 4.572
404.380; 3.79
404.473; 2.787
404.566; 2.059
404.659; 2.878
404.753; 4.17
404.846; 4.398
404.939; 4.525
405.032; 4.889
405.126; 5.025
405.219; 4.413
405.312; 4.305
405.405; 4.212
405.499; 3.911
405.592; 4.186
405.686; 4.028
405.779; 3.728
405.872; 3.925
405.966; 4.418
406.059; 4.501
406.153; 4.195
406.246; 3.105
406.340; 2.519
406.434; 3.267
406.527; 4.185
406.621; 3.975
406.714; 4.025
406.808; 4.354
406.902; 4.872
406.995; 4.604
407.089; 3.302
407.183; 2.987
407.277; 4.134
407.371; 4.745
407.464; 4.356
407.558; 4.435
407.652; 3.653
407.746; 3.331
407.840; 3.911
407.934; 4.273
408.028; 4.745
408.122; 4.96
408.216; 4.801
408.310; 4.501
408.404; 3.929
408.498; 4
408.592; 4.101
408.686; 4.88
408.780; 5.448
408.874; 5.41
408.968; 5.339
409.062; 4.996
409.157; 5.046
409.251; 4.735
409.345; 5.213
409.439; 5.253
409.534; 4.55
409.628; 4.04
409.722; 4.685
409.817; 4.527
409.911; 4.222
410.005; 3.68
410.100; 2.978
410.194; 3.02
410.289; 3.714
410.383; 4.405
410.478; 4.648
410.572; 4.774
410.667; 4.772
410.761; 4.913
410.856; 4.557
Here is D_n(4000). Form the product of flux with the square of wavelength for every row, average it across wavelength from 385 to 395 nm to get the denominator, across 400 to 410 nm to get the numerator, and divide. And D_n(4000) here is 1.85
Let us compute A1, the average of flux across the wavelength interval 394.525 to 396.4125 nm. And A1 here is 2.93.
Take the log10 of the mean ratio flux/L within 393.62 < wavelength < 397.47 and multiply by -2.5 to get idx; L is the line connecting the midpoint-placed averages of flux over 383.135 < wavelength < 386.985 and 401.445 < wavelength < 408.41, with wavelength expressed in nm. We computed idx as 0.39 mag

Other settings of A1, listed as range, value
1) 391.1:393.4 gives 2.42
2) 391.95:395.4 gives 2.12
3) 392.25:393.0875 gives 2.05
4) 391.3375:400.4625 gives 2.8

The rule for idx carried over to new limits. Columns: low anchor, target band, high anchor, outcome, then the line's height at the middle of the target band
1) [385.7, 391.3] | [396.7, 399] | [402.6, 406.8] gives 0.201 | 3.48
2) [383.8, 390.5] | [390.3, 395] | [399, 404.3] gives 0.319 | 3.22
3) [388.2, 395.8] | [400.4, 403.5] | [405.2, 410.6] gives -0.170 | 3.63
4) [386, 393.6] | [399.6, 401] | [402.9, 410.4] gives -0.162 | 3.57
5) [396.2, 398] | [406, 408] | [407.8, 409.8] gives 0.090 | 4.29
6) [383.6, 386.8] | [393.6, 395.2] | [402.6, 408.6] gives 0.290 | 3.16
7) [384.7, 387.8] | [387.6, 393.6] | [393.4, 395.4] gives -0.069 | 2.41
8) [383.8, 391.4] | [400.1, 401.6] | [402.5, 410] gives -0.129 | 3.78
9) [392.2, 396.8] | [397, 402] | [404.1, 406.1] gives -0.238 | 3.07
